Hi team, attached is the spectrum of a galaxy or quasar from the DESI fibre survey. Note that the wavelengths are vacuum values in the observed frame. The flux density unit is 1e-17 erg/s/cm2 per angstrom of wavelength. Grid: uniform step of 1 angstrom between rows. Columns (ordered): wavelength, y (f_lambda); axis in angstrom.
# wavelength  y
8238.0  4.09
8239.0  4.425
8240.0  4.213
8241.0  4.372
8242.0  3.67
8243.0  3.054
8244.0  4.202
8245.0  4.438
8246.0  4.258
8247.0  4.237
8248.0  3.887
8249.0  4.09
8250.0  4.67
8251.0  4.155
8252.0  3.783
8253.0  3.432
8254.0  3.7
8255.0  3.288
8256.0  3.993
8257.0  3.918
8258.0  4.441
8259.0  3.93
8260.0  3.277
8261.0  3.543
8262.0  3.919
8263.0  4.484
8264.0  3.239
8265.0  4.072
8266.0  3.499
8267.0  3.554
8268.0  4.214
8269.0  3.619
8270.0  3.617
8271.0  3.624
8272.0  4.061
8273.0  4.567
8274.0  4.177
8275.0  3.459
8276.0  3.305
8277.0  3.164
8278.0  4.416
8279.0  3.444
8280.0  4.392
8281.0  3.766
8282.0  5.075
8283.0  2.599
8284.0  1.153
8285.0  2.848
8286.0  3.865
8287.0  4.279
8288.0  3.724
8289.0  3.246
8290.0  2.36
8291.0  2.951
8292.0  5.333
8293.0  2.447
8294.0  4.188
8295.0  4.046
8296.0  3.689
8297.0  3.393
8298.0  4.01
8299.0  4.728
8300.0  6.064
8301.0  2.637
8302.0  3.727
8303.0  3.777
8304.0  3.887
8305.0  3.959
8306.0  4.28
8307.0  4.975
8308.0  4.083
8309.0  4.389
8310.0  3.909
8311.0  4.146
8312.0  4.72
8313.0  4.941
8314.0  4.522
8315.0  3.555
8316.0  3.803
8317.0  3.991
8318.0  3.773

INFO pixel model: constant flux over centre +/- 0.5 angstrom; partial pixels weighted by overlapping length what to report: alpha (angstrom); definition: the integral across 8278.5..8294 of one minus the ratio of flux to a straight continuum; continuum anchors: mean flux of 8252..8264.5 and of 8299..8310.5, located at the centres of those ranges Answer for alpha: 2.15 angstrom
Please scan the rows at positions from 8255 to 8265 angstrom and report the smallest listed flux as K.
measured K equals 3.239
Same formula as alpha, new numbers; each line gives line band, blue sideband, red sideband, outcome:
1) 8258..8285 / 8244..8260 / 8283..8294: -0.8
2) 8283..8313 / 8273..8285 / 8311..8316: 1.4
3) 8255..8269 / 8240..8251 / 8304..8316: 1.1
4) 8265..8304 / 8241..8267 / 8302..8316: 3.3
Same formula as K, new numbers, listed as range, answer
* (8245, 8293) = 1.153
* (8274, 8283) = 2.599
